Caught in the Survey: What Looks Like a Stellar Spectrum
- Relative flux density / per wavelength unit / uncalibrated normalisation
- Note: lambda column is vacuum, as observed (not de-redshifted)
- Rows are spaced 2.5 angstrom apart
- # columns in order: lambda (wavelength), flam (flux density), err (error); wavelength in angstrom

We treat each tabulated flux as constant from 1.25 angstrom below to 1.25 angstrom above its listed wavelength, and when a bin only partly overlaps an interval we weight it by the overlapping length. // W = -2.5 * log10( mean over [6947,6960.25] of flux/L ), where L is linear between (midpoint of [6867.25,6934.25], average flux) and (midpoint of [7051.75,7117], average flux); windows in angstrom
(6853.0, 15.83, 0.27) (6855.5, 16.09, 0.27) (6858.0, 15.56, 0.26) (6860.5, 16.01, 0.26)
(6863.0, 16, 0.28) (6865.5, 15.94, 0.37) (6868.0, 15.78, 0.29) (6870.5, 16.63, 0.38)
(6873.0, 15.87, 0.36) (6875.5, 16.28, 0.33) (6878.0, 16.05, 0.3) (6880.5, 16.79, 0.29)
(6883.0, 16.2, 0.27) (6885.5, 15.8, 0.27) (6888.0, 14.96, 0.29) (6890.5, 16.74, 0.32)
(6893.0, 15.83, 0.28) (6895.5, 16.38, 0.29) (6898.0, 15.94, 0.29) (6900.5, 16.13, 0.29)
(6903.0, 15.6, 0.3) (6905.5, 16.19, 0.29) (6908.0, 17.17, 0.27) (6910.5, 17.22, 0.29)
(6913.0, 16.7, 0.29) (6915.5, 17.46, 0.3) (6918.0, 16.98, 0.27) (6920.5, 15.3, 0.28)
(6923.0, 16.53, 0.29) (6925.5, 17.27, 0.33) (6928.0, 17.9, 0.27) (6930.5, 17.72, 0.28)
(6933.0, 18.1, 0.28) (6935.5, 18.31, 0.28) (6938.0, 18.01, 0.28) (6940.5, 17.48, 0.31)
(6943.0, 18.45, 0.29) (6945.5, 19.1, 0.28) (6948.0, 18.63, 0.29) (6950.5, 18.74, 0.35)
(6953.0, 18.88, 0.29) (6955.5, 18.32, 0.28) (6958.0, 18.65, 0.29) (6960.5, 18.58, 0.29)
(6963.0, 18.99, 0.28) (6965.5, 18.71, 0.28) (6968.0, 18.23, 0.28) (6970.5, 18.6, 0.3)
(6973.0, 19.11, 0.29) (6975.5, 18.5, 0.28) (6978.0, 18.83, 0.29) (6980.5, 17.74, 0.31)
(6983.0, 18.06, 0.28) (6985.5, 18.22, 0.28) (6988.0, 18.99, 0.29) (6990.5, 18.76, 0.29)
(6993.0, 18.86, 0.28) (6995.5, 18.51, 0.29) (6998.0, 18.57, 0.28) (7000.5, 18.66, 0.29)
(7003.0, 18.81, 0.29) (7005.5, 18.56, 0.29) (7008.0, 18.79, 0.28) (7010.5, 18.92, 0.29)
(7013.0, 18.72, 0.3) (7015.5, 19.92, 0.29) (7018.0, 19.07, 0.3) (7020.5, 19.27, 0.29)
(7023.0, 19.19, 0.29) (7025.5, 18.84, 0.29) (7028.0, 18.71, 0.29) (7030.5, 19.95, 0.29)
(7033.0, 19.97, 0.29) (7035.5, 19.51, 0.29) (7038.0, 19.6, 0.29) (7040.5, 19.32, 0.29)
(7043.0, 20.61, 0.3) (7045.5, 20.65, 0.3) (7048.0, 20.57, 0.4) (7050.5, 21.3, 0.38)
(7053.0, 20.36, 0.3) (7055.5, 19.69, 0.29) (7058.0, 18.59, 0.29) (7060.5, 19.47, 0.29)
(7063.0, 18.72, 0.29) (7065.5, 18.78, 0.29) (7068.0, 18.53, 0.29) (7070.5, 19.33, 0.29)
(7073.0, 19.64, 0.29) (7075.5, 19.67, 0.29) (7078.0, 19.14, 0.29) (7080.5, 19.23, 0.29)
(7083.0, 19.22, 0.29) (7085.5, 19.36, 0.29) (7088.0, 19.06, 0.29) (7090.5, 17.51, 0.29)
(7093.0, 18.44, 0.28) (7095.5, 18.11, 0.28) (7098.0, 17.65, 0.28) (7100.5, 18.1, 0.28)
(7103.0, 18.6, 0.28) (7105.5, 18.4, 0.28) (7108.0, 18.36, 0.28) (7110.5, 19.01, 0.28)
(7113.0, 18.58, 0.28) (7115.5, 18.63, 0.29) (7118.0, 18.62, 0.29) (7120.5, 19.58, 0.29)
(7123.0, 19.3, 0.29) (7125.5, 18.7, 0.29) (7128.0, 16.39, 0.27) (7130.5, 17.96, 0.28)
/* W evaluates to -0.09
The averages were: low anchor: 16.5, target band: 18.6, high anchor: 18.9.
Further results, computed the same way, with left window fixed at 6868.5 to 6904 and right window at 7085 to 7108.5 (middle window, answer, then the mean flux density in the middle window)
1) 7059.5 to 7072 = -0.06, 19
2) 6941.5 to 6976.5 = -0.11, 18.7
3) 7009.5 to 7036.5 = -0.10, 19.3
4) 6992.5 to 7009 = -0.08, 18.7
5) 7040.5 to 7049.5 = -0.15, 20.5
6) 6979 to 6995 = -0.08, 18.4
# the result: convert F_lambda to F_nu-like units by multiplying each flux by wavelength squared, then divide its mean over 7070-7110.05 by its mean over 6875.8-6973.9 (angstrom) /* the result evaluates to 1.1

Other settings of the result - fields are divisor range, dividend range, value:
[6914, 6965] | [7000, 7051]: 1.11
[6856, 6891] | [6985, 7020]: 1.22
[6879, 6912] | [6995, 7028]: 1.20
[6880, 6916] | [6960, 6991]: 1.16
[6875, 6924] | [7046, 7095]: 1.24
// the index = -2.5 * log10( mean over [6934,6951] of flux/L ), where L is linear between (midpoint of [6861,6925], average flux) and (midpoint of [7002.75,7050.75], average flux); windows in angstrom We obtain -0.05 mag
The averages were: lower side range 16.3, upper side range 19.5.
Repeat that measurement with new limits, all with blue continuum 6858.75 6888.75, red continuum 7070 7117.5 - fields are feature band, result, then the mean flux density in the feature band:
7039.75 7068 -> -0.088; 19.8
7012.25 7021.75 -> -0.087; 19.3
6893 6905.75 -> 0.022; 16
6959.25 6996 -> -0.077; 18.6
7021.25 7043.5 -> -0.087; 19.5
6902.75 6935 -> -0.027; 17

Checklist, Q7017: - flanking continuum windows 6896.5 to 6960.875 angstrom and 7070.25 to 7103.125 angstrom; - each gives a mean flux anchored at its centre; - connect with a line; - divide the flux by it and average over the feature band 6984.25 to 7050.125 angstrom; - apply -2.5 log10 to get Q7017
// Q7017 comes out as -0.06 mag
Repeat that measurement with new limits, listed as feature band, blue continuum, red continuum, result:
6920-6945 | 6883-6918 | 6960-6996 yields -0.02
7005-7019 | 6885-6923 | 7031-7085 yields -0.02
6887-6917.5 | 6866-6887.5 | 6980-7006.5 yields 0.02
